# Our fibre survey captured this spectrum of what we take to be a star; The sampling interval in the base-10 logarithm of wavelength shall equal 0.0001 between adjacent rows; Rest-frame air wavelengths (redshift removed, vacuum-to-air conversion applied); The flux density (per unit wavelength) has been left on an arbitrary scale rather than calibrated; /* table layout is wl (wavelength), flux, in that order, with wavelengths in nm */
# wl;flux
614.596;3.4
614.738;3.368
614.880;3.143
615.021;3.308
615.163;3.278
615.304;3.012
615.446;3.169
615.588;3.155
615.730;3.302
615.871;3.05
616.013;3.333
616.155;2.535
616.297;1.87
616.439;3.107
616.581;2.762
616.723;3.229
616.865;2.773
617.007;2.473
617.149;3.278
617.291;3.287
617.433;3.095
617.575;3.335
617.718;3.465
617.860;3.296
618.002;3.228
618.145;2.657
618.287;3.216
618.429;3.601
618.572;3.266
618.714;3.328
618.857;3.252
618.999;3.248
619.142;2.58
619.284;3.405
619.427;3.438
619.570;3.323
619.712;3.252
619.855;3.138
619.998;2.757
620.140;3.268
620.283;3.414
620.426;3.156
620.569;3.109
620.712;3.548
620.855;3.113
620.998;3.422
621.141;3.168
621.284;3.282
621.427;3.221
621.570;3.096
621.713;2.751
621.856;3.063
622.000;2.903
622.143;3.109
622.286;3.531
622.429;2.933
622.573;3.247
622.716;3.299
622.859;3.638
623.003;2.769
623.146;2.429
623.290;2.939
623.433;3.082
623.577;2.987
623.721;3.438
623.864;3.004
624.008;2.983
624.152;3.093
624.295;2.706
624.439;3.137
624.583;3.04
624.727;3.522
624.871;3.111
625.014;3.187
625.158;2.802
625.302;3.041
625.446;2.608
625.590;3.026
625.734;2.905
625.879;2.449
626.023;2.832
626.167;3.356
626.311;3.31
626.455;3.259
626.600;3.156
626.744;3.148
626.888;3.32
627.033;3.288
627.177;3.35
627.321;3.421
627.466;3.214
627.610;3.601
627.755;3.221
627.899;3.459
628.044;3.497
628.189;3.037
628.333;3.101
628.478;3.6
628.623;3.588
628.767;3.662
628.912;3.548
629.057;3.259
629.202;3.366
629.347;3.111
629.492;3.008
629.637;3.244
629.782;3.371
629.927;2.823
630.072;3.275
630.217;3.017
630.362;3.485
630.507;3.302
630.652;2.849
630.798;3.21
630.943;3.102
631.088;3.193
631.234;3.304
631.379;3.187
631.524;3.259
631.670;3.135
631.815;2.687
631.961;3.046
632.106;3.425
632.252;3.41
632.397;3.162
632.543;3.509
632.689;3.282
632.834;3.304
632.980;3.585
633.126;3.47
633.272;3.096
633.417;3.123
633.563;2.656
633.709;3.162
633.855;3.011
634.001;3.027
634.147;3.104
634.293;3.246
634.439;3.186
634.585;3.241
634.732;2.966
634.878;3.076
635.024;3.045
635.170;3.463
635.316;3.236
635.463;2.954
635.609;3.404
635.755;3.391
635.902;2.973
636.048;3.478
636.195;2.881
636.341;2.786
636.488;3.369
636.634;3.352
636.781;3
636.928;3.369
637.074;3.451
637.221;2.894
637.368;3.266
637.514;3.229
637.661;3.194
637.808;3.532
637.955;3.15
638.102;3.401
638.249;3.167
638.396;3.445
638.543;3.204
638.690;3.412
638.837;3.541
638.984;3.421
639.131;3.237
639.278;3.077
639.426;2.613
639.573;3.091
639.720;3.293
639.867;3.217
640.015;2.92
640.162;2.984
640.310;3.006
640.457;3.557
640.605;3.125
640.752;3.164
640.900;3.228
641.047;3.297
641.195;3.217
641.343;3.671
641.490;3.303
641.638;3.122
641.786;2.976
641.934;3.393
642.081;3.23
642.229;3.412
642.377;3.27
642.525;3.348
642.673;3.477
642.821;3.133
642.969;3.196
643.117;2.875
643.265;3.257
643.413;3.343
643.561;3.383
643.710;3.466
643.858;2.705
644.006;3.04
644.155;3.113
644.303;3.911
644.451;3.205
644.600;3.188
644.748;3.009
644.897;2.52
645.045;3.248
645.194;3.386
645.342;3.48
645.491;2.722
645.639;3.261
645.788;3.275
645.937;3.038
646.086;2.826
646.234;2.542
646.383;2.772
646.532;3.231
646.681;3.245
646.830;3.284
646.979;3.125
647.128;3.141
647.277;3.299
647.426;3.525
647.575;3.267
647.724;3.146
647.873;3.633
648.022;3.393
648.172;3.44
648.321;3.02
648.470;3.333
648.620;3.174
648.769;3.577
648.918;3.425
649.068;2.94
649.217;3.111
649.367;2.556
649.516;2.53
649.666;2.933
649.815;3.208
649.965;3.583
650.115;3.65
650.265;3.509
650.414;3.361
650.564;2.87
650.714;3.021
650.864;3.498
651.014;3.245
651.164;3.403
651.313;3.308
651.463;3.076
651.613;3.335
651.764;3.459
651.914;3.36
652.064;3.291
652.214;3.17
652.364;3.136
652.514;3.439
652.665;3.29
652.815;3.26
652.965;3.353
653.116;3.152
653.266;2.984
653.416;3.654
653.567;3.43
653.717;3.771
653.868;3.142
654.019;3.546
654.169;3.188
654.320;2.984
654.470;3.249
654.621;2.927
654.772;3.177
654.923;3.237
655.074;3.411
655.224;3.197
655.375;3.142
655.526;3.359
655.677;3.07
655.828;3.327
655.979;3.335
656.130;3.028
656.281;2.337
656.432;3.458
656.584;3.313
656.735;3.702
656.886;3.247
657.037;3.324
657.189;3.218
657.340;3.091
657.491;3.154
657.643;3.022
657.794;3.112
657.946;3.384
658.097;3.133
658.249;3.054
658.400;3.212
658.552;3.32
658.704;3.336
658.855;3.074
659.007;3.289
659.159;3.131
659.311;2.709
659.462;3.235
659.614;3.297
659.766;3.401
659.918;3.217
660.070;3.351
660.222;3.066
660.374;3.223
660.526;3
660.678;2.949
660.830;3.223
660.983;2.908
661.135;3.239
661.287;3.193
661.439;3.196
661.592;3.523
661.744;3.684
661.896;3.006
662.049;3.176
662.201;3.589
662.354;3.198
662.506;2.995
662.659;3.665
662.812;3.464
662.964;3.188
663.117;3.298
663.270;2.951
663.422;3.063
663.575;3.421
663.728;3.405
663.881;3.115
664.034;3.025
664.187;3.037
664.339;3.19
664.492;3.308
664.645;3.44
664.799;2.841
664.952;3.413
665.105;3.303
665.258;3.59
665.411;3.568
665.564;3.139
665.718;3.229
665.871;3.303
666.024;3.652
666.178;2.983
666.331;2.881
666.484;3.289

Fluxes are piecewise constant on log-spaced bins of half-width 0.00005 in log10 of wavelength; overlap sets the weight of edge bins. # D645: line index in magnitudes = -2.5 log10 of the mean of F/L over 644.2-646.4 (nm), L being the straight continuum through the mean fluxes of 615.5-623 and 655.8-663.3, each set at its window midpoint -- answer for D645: 0.03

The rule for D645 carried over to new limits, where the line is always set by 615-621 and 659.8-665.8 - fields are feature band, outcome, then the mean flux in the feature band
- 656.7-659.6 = 0.01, 3.19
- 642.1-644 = -0.01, 3.23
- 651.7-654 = -0.04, 3.33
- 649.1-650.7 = 0.03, 3.12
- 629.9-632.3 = 0.00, 3.16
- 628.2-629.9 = -0.06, 3.33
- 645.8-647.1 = 0.06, 3.02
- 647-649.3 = -0.03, 3.29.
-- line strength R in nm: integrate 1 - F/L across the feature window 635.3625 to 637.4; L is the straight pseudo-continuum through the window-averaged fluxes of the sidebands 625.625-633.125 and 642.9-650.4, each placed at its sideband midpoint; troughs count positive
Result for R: 0.02 nm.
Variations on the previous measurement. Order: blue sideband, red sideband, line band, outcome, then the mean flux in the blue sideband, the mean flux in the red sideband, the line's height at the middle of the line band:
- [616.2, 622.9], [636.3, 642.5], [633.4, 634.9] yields 0.06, 3.14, 3.23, 3.21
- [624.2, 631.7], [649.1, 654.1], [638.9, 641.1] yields 0.05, 3.19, 3.26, 3.23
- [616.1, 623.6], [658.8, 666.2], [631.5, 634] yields -0.03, 3.11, 3.24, 3.15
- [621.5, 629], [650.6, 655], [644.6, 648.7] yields 0.11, 3.15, 3.27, 3.25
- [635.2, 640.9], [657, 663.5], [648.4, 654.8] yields -0.08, 3.21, 3.21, 3.21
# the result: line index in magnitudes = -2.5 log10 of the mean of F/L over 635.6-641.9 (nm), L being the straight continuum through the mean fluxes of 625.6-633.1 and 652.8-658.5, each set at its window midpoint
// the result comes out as 0.01 mag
